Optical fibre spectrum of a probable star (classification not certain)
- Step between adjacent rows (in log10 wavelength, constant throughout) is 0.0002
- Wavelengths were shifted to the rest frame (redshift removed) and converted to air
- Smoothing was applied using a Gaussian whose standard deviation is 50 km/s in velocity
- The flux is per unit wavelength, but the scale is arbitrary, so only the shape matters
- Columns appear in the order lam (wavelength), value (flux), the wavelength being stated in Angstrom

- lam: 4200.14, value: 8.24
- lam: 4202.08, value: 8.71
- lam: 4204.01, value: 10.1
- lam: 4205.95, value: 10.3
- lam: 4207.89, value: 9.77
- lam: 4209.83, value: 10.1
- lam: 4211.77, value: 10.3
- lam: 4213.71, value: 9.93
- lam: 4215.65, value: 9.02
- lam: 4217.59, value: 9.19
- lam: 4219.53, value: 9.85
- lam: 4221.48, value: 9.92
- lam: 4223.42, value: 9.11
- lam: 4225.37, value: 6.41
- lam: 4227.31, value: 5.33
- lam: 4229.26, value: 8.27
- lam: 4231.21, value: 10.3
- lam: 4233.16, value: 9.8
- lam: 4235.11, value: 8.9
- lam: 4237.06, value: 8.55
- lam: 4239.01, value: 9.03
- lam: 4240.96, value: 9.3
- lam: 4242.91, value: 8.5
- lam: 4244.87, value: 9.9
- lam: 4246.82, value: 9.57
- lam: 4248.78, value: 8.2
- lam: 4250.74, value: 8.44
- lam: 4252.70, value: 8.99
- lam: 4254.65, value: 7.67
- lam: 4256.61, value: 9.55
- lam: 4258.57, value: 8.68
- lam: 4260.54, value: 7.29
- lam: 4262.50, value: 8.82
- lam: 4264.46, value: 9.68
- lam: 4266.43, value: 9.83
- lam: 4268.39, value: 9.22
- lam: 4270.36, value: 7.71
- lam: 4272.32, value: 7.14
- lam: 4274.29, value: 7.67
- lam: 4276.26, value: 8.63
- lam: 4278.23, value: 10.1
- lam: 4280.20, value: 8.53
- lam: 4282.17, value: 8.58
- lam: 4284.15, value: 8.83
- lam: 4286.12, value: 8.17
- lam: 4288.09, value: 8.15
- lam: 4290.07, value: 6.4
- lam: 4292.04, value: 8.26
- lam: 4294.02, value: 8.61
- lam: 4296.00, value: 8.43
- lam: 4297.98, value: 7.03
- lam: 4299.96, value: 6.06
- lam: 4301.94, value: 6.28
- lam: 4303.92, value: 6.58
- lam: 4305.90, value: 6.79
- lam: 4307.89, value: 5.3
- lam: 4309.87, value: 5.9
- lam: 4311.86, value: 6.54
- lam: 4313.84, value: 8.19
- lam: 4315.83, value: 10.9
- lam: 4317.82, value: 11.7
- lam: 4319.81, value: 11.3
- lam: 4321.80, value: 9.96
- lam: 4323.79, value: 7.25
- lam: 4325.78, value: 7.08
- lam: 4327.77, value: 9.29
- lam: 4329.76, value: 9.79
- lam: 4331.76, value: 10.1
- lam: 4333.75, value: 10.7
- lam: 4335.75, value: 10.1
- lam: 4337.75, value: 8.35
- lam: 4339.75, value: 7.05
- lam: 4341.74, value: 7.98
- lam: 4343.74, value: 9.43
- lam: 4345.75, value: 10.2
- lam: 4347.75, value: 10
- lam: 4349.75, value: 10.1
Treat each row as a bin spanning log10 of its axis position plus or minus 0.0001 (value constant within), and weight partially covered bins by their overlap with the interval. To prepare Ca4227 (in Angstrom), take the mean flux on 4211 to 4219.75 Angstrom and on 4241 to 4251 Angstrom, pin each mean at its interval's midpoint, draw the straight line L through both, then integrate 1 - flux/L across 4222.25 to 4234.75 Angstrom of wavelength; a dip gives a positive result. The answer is 1.4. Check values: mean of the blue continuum 9.63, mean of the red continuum 8.99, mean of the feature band 8.27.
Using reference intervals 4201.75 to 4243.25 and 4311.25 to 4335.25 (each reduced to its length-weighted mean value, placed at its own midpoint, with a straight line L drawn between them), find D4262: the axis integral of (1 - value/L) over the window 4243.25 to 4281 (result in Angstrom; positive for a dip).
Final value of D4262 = 2.2 Angstrom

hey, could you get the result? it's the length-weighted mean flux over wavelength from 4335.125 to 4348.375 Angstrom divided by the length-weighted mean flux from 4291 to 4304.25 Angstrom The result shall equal 1.2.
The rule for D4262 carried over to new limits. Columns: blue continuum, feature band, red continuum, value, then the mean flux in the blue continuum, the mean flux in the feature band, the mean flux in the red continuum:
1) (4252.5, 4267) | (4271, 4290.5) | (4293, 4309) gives -1.15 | 8.78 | 8.26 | 6.88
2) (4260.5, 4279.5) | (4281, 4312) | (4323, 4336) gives 5.64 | 8.68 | 7.27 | 9.17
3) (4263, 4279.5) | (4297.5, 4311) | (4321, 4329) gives 3.62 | 8.75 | 6.25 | 8.41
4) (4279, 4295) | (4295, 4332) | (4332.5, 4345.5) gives 2.38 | 8.22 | 8.09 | 9.03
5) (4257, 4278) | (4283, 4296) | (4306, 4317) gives -0.22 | 8.55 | 8.1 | 7.39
